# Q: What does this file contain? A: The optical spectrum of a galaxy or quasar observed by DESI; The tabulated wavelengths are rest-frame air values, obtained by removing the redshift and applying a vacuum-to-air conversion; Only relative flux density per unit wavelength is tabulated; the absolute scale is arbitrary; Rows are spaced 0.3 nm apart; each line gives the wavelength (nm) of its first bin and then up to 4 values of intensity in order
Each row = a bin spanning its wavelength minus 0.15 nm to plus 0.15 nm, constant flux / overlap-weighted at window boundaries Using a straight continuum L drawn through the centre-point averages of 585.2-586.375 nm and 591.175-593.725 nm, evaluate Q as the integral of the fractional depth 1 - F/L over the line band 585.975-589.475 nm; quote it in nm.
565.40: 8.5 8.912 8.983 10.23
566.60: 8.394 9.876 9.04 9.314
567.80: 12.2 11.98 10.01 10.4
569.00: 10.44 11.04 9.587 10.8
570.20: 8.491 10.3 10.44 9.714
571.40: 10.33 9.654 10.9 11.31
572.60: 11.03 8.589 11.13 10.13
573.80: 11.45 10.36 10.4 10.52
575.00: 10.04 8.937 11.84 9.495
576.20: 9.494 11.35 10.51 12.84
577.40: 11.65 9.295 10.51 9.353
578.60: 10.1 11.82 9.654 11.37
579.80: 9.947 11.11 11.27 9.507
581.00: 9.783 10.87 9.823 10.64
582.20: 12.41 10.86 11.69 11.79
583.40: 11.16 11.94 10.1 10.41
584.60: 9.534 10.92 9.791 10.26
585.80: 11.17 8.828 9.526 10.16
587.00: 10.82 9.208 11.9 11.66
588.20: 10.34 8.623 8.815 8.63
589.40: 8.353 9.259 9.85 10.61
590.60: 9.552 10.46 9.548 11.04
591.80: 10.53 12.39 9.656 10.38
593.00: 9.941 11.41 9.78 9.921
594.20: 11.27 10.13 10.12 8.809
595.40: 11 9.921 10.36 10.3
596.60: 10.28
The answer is 0.13 nm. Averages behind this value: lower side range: 9.99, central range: 9.77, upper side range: 10.6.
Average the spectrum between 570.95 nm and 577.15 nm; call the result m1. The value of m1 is 10.4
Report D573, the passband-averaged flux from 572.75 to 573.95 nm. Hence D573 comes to 10.3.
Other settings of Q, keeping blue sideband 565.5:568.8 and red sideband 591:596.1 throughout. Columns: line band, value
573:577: -0.16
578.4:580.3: -0.10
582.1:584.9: -0.24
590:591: 0.02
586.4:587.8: -0.03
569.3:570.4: 0.01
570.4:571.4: -0.02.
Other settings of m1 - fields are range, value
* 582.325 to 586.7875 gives 10.6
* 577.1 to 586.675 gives 10.6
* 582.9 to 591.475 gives 10.1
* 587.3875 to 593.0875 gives 10.1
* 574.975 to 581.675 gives 10.5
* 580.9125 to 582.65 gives 10.8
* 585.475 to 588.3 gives 10.4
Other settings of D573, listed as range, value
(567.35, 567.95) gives 10.8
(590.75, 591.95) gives 10.4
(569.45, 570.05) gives 10.2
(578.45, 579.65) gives 10.7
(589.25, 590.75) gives 9.52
